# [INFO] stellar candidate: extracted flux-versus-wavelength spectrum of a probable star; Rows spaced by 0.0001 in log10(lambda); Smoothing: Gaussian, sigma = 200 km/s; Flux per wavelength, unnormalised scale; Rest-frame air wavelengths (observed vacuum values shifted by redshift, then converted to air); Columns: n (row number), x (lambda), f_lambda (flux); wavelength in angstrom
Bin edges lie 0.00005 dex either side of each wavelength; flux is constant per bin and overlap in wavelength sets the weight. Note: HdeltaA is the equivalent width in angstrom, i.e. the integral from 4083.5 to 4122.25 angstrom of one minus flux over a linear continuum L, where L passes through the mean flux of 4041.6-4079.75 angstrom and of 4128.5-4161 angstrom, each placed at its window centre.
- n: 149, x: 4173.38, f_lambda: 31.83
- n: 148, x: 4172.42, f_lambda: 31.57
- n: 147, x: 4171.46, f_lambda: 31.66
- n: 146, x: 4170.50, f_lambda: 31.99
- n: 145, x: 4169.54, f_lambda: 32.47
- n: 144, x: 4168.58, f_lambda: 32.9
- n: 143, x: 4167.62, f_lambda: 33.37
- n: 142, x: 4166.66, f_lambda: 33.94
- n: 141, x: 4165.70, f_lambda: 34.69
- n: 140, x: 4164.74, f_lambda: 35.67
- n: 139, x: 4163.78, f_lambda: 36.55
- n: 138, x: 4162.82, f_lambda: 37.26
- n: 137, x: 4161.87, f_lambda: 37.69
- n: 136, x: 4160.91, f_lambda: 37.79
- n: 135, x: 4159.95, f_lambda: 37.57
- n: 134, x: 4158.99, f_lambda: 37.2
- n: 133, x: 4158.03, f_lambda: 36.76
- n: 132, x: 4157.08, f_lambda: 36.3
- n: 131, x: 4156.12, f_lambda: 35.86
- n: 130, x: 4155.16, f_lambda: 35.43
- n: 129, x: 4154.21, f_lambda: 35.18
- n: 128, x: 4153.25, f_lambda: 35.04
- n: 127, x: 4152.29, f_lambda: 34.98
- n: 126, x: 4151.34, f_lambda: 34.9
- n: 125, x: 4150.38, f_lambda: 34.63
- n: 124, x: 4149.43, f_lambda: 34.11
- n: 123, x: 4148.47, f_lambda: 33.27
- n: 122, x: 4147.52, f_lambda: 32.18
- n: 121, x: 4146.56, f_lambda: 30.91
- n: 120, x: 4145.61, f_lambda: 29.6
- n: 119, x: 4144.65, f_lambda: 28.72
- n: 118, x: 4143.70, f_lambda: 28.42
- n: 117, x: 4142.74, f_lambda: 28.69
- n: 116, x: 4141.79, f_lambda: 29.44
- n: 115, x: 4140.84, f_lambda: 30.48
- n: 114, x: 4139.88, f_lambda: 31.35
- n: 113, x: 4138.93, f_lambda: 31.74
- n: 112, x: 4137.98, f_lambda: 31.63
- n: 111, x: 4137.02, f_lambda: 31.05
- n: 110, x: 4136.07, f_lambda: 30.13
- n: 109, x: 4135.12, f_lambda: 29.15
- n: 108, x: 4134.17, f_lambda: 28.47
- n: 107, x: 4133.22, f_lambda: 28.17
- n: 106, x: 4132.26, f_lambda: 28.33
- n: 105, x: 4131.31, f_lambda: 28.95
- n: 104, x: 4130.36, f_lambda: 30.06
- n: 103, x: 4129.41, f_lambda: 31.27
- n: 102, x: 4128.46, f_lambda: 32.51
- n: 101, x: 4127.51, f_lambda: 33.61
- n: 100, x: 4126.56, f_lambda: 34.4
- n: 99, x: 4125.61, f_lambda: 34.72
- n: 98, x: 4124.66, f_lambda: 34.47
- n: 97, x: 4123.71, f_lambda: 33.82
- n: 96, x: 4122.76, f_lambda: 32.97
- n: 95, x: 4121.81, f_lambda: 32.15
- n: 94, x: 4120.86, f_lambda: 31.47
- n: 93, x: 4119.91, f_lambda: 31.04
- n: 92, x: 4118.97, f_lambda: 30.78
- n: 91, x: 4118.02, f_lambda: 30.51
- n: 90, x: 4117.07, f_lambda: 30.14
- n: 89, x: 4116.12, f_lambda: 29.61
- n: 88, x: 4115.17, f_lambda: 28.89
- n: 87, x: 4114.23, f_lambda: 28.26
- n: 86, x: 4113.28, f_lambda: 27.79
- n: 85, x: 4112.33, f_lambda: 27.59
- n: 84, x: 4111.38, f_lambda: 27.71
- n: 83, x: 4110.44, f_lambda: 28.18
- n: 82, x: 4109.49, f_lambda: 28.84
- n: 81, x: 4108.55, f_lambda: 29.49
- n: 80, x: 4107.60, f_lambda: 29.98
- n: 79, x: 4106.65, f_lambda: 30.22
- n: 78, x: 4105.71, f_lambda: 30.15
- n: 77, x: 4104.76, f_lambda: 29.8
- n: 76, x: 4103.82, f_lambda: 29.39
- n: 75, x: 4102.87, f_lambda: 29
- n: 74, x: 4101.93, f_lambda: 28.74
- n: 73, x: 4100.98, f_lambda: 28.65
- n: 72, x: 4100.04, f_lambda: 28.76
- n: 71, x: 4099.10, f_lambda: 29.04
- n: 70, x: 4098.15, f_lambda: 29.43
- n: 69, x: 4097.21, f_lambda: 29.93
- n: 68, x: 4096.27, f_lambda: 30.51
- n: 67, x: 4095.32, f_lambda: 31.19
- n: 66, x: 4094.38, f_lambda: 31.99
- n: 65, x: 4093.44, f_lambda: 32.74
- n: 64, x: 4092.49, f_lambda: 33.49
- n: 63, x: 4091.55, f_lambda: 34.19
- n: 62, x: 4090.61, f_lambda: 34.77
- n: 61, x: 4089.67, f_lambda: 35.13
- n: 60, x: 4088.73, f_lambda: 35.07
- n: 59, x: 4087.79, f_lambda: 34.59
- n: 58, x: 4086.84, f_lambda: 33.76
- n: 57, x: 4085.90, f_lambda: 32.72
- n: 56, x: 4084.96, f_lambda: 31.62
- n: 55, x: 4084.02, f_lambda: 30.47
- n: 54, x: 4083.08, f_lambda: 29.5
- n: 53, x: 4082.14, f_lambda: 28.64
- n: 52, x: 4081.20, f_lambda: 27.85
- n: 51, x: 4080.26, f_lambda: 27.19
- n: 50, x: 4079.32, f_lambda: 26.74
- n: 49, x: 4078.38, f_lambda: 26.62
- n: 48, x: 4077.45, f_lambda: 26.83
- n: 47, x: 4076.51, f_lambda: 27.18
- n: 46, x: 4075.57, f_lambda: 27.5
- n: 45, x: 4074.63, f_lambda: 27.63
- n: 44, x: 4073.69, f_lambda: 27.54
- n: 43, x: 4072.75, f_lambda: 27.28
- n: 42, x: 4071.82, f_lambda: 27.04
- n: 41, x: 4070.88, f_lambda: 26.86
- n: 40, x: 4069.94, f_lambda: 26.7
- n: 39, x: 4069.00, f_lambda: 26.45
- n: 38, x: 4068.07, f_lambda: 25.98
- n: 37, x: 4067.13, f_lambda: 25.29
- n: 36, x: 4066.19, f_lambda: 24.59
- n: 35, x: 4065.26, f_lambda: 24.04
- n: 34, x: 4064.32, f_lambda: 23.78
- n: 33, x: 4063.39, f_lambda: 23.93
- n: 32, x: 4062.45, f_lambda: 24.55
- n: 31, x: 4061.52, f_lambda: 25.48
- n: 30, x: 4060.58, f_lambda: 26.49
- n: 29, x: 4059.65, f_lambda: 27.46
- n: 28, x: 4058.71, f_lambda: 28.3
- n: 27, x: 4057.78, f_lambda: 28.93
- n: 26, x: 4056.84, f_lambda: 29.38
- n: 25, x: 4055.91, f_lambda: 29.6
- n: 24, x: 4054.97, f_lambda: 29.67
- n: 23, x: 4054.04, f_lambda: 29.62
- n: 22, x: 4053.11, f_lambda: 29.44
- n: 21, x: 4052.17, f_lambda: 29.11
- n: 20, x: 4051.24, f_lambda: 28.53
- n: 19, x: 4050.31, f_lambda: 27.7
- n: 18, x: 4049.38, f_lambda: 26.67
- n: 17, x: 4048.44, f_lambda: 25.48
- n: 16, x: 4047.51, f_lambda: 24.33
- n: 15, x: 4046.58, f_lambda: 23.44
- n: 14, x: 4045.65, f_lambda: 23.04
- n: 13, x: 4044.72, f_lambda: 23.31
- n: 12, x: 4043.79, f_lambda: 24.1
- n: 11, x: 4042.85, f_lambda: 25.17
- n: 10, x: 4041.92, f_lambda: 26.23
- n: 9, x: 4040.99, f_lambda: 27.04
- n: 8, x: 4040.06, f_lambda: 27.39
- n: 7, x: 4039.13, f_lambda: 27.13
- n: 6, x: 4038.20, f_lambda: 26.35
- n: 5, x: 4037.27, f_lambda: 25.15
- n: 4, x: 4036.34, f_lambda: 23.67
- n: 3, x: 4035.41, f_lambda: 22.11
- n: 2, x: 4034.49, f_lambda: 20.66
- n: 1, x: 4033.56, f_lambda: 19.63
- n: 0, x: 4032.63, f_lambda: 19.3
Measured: -1.75 angstrom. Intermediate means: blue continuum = 26.5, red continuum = 32.2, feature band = 30.7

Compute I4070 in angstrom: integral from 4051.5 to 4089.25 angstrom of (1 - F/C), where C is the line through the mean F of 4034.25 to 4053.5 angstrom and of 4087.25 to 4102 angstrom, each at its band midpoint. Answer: 1.0 angstrom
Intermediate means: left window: 25.6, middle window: 28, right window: 31.8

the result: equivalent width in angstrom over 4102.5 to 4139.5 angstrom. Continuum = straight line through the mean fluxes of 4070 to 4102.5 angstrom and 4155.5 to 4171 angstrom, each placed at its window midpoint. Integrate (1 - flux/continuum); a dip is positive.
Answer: 2.3 angstrom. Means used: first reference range 30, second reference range 35.5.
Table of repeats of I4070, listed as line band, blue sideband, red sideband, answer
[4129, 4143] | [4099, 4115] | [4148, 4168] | 1.2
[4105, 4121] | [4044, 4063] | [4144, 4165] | 1.1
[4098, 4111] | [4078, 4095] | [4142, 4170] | 1.2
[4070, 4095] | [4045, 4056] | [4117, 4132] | -0.7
